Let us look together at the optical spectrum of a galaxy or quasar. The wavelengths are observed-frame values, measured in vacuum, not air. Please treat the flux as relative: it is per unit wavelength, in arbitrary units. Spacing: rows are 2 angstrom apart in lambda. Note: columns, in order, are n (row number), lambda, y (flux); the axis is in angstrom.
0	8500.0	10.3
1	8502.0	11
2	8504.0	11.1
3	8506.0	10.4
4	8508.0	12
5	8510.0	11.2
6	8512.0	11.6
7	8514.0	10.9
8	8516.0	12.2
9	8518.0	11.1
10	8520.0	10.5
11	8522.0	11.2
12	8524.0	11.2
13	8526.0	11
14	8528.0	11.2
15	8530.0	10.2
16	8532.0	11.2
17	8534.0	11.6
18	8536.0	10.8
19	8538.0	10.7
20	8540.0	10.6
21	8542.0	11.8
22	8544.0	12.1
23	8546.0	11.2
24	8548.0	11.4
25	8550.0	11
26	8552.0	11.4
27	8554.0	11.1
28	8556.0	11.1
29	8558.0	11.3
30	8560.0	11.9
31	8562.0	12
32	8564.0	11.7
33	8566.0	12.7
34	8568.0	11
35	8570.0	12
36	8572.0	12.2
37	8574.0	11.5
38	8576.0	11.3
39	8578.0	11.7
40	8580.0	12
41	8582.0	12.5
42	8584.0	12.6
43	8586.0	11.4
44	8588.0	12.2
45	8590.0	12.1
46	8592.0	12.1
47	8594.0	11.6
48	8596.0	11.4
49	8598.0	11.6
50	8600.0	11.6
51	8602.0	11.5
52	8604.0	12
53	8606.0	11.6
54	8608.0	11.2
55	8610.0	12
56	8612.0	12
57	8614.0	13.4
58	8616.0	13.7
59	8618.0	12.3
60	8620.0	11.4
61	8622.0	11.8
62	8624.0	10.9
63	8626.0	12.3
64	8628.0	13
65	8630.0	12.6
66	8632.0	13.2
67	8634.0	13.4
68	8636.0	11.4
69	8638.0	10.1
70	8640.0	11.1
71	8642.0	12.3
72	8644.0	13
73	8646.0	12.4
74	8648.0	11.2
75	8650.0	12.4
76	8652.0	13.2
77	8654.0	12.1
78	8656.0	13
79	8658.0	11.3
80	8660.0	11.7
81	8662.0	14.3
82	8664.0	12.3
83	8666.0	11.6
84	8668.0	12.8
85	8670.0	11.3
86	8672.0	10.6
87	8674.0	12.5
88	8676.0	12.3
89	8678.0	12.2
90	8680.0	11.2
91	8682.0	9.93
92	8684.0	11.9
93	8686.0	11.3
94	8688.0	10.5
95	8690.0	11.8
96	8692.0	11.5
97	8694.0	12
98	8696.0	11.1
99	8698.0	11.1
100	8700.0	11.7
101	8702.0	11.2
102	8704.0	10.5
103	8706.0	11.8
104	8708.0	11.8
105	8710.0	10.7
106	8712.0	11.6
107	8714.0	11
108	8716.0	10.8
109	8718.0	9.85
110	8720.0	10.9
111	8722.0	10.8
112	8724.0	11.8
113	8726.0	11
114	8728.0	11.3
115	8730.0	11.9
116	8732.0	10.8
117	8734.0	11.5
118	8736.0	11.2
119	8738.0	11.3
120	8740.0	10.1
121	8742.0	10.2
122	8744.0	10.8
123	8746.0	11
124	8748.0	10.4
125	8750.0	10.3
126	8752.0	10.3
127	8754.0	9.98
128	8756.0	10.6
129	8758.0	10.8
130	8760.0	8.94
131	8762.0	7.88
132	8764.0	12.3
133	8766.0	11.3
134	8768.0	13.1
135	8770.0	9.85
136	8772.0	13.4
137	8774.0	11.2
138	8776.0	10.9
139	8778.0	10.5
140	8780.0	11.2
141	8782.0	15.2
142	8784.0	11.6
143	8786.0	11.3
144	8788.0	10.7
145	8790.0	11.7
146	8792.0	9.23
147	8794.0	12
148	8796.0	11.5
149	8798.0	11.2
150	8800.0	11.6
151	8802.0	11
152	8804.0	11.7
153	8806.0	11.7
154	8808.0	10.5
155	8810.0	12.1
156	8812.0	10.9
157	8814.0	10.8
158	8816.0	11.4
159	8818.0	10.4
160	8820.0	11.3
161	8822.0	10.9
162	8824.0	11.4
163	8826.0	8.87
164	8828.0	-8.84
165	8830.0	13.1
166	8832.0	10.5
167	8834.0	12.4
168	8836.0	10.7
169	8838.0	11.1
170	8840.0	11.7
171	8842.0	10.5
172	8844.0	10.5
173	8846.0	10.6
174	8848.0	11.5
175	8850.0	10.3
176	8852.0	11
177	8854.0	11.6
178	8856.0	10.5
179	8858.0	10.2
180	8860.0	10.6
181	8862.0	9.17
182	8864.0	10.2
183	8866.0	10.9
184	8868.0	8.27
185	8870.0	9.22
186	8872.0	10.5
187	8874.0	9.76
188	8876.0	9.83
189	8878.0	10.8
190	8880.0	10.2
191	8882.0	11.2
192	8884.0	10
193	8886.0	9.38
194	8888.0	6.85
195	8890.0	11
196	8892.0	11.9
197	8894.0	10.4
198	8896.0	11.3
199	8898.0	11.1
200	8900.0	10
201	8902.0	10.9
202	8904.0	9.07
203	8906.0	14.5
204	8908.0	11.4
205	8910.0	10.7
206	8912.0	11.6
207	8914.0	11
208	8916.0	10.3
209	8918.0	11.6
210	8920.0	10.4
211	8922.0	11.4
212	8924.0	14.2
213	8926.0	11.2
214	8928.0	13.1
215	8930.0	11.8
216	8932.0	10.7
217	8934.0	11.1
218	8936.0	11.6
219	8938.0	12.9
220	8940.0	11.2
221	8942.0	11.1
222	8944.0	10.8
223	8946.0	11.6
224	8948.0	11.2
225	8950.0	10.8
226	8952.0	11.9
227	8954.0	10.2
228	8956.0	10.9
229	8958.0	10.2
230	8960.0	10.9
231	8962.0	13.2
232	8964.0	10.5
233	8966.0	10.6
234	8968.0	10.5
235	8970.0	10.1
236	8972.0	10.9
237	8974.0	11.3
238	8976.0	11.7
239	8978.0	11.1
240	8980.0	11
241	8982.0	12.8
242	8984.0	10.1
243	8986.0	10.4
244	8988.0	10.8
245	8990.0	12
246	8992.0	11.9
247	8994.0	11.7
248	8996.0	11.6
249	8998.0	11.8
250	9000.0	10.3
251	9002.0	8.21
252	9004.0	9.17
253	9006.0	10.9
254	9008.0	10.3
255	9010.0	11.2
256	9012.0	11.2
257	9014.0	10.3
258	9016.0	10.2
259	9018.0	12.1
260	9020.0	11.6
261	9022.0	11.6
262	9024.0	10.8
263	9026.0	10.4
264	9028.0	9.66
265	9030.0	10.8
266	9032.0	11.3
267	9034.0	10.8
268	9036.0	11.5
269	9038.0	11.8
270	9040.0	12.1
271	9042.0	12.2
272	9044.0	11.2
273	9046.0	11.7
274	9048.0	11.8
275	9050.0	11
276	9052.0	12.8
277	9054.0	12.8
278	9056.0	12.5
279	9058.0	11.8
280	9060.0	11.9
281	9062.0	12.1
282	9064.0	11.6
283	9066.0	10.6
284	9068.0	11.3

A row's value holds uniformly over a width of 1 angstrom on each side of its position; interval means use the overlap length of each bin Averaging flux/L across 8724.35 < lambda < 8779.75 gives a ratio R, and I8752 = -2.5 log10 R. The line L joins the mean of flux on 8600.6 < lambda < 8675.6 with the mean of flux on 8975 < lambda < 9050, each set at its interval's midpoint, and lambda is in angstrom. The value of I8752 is 0.09 mag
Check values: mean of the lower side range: 12.1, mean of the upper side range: 11.1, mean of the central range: 10.9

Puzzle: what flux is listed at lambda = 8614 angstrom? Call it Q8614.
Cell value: 13.4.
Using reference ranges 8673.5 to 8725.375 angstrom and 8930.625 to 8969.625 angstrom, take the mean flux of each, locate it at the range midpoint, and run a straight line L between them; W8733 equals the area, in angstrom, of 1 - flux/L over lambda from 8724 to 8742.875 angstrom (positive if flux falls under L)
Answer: 0.3 angstrom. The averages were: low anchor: 11.3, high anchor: 11.1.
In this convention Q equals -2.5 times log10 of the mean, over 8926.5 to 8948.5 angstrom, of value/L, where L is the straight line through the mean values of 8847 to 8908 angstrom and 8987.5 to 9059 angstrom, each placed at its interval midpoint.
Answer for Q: -0.08 mag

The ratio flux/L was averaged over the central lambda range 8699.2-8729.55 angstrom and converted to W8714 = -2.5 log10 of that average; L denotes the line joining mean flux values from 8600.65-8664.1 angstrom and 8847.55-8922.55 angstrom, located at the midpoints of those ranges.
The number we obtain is 0.050 mag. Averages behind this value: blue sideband 12.2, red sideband 10.5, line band 11.1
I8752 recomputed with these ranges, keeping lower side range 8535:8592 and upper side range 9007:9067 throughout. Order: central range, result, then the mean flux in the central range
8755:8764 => 0.170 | 9.86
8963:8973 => 0.089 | 10.5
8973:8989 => 0.026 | 11.1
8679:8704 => 0.031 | 11.2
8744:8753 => 0.098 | 10.5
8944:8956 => 0.033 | 11.1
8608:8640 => -0.052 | 12.2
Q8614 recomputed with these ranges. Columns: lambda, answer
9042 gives 12.2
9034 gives 10.8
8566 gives 12.7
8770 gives 9.85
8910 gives 10.7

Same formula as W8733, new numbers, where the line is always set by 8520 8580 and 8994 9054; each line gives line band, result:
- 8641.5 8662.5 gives -2.02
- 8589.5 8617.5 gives -1.59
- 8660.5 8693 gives -1.30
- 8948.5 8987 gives 0.39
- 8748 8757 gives 0.76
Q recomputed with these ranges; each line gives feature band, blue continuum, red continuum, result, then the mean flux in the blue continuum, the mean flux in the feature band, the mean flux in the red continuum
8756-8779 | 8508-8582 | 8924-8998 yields 0.043 mag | 11.4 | 10.9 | 11.3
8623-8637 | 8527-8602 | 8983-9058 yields -0.081 mag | 11.6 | 12.4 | 11.2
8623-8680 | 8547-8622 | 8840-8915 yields -0.057 mag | 11.8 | 12.1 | 10.5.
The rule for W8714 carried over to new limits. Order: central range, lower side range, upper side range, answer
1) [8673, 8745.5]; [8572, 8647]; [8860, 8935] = 0.03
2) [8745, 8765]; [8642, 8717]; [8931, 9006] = 0.13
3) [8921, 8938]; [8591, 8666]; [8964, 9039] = -0.07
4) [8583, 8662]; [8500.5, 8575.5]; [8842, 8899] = -0.10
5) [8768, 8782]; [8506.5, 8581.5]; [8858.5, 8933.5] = -0.06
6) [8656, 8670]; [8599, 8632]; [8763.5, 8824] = -0.03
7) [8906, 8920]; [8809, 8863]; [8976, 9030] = -0.08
